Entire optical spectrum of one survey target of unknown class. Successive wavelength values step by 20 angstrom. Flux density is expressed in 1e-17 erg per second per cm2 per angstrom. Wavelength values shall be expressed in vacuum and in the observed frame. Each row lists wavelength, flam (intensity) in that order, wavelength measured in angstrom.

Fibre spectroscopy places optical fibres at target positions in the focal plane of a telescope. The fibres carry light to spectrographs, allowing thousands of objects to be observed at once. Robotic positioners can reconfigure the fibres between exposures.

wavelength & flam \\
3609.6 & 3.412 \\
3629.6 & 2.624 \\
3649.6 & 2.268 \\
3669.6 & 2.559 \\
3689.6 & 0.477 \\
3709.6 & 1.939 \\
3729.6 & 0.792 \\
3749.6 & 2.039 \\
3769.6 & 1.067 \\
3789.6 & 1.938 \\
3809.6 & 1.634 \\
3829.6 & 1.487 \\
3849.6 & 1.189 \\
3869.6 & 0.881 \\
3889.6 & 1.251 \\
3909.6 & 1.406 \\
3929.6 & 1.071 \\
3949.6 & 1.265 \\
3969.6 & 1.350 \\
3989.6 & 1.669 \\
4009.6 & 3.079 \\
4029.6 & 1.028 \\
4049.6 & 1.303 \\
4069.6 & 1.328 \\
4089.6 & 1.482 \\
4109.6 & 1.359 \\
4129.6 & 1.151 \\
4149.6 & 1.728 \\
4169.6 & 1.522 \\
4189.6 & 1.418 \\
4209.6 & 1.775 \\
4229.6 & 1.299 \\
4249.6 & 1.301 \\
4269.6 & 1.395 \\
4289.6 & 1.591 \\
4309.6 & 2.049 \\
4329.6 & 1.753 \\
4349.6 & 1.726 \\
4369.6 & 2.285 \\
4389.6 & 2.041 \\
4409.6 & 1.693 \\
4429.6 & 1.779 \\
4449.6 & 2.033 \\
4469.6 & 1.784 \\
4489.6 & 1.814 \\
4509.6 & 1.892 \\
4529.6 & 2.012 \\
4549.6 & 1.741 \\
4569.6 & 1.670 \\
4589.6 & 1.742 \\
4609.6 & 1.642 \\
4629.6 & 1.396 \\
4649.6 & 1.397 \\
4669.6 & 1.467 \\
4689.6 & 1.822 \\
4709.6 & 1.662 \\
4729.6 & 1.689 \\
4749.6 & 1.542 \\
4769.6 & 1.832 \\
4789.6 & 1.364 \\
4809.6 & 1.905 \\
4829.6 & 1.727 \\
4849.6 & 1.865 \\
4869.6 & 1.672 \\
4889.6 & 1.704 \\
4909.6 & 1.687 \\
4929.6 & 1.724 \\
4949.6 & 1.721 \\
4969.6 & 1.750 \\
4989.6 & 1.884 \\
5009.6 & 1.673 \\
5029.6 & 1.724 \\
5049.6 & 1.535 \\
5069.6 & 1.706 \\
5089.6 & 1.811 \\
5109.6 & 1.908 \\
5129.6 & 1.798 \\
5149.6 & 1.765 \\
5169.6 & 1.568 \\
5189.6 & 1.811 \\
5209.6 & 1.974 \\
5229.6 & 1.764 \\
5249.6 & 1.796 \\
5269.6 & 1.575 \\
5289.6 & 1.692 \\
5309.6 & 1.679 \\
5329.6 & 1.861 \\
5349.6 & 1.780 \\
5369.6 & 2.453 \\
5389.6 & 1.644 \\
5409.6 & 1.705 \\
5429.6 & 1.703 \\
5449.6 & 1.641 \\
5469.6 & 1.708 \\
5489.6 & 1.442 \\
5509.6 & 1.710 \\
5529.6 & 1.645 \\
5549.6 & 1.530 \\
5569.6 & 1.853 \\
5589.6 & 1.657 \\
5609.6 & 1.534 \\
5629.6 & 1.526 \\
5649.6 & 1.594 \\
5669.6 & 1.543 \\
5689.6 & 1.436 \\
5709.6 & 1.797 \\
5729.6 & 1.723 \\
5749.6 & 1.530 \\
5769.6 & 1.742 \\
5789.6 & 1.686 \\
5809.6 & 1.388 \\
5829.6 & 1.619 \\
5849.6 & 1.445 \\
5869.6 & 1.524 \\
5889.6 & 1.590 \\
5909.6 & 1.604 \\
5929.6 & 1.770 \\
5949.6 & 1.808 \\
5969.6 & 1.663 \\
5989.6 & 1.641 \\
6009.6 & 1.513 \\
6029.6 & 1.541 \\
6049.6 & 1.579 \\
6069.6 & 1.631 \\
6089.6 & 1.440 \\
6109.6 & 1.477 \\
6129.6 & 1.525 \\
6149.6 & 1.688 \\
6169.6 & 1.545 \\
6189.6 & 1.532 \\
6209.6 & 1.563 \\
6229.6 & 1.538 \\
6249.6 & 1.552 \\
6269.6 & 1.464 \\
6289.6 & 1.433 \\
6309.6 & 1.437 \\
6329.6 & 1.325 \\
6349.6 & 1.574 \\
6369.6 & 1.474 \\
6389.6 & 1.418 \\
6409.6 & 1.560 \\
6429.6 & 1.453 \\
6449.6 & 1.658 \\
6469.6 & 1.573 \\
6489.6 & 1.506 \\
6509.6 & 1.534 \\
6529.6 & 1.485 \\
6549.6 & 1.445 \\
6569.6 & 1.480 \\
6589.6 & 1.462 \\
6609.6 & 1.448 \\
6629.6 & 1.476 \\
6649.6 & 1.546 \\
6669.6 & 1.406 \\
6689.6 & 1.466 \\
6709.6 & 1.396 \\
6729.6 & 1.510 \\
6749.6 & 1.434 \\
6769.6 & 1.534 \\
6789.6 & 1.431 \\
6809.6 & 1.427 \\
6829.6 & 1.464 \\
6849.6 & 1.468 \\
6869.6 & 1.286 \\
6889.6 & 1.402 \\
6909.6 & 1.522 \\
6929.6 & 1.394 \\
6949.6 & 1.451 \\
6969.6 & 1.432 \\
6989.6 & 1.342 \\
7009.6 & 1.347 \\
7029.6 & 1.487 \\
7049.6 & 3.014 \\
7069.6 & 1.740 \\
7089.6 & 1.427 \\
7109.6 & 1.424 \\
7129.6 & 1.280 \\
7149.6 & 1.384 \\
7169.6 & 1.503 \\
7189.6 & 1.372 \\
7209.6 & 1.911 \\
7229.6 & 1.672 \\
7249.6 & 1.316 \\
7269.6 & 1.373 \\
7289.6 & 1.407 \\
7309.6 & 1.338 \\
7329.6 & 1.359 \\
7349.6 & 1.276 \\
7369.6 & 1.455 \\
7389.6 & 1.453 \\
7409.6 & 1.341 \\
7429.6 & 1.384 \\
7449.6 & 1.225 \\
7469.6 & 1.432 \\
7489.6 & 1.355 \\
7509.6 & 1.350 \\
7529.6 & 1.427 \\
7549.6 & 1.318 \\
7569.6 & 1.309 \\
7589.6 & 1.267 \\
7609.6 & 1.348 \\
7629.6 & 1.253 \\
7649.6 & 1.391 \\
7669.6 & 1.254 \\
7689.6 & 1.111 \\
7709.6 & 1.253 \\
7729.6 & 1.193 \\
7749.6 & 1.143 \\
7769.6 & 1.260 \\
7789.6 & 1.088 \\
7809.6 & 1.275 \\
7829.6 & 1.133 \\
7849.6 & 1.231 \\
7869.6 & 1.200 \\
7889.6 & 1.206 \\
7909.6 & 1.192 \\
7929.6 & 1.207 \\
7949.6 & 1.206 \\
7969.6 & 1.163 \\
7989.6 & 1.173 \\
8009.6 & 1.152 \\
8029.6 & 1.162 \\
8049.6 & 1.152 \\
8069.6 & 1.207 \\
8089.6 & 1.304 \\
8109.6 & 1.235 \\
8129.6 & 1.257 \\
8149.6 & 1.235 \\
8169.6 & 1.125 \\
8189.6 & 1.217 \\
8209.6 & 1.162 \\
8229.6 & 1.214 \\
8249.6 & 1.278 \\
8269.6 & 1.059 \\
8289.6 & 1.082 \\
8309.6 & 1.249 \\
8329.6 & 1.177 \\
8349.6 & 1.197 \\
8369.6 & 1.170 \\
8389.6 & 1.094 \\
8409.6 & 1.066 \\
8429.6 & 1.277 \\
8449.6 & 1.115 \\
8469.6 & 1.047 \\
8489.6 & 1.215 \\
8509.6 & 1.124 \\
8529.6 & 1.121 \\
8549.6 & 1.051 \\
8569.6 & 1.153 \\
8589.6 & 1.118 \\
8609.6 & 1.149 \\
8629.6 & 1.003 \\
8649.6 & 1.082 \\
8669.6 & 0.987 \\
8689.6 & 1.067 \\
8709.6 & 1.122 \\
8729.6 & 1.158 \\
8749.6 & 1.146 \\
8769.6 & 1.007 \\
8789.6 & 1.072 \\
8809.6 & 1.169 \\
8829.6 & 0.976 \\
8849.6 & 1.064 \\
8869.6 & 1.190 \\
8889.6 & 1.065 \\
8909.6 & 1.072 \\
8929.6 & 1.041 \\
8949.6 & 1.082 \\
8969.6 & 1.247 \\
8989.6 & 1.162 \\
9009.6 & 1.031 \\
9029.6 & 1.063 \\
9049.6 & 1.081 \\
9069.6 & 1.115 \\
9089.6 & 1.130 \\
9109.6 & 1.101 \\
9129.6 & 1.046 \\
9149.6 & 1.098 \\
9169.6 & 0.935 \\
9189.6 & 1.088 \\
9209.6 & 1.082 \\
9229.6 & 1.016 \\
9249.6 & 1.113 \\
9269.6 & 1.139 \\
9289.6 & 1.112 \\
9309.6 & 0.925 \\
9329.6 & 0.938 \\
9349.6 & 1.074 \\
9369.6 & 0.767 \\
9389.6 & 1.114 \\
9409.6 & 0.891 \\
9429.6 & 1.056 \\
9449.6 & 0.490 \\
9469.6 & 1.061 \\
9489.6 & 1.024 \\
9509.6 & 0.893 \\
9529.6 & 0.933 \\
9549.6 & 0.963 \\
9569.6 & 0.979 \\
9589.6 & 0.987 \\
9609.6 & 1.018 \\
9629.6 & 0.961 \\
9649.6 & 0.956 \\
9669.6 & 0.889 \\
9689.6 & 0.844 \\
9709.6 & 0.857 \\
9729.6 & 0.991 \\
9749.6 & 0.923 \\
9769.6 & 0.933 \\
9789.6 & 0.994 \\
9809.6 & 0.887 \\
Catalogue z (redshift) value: 0.073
